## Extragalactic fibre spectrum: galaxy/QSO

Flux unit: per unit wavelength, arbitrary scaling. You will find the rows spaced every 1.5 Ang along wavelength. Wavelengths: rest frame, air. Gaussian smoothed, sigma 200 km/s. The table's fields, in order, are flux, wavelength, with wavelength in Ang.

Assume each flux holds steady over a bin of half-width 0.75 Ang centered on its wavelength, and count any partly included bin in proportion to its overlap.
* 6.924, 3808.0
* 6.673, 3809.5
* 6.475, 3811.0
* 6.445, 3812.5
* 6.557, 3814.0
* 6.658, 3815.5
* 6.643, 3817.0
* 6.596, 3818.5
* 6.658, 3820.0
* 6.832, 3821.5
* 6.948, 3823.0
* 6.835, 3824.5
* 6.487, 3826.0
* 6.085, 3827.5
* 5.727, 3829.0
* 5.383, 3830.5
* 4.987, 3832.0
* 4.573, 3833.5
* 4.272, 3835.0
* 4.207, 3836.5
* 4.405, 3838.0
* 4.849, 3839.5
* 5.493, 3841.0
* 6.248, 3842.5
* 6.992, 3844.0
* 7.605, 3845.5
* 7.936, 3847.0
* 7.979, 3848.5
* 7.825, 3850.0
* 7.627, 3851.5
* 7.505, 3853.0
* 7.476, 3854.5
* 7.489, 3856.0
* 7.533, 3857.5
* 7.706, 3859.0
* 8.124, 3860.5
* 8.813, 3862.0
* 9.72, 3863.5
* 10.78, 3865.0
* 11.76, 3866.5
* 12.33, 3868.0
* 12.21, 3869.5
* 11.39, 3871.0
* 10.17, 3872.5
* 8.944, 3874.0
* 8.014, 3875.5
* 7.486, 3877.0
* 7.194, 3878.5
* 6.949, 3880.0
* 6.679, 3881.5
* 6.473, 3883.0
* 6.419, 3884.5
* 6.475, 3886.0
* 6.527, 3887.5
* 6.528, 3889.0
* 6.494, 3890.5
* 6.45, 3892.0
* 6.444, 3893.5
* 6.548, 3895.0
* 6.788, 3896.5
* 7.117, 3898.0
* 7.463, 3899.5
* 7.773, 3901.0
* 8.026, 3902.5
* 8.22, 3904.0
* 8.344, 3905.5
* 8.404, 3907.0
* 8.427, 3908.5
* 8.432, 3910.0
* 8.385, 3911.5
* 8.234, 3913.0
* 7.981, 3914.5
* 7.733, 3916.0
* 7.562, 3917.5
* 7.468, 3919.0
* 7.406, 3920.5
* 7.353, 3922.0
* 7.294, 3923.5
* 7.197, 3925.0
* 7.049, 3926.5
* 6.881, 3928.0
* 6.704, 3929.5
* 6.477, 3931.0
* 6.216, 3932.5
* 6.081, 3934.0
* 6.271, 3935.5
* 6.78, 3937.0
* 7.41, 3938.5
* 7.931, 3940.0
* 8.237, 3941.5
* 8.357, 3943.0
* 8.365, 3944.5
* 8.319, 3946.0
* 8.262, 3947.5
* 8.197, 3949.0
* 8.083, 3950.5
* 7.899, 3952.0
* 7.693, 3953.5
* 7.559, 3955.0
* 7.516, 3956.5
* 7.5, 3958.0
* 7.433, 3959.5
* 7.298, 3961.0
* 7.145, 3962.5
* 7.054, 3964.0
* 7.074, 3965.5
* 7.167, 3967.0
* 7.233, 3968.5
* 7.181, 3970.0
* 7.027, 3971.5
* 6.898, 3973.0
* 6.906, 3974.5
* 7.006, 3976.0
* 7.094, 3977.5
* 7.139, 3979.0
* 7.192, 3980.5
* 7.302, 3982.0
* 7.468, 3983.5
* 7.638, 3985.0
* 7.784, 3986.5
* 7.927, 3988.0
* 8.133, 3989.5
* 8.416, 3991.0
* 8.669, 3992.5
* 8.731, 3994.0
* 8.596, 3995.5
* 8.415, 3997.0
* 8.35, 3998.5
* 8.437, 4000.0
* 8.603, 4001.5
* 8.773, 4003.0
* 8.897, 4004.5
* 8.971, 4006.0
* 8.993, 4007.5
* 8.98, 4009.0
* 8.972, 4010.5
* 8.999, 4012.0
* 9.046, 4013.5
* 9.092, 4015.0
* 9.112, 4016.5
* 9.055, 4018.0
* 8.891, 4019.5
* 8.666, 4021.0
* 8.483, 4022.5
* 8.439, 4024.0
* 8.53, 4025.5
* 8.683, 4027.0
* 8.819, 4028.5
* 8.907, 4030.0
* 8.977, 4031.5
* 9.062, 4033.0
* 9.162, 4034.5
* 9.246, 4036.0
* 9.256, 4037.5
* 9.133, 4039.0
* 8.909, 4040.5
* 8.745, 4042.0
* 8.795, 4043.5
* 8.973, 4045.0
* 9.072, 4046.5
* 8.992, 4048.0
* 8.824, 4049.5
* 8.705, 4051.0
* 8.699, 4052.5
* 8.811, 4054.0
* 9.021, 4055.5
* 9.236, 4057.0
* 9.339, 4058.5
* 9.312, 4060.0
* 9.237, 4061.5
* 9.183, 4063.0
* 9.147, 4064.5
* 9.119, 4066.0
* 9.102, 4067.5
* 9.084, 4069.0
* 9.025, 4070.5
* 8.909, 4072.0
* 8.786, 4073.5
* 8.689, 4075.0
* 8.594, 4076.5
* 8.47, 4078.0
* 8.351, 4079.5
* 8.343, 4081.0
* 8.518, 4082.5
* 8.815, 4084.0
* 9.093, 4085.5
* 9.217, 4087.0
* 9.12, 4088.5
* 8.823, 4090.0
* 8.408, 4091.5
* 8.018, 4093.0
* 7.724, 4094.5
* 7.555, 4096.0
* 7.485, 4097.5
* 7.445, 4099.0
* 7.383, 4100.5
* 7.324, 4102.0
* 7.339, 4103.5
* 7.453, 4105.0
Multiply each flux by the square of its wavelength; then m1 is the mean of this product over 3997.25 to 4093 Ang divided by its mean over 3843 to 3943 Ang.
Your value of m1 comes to 1.23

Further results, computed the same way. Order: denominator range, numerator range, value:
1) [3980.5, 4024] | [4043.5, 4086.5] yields 1.08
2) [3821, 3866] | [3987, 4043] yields 1.40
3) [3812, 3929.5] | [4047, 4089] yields 1.34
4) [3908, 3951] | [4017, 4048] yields 1.24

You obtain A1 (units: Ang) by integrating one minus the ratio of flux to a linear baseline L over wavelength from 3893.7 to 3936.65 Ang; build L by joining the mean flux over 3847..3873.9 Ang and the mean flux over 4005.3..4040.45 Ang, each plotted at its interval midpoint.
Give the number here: 7.95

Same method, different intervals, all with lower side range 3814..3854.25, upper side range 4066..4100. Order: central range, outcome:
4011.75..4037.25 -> -2.8 Ang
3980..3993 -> -0.3 Ang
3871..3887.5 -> -2.3 Ang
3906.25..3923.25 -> -2.2 Ang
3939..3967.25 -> -1.5 Ang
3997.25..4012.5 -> -1.8 Ang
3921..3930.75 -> 0.1 Ang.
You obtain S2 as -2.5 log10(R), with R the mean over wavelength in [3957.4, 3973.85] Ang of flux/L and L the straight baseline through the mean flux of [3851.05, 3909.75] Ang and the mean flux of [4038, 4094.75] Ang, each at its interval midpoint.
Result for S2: 0.18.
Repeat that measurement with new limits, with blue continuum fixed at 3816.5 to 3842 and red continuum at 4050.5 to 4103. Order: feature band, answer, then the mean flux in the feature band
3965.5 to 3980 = 0.05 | 7.07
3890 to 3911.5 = -0.15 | 7.54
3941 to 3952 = -0.16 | 8.24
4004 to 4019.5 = -0.15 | 9.01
